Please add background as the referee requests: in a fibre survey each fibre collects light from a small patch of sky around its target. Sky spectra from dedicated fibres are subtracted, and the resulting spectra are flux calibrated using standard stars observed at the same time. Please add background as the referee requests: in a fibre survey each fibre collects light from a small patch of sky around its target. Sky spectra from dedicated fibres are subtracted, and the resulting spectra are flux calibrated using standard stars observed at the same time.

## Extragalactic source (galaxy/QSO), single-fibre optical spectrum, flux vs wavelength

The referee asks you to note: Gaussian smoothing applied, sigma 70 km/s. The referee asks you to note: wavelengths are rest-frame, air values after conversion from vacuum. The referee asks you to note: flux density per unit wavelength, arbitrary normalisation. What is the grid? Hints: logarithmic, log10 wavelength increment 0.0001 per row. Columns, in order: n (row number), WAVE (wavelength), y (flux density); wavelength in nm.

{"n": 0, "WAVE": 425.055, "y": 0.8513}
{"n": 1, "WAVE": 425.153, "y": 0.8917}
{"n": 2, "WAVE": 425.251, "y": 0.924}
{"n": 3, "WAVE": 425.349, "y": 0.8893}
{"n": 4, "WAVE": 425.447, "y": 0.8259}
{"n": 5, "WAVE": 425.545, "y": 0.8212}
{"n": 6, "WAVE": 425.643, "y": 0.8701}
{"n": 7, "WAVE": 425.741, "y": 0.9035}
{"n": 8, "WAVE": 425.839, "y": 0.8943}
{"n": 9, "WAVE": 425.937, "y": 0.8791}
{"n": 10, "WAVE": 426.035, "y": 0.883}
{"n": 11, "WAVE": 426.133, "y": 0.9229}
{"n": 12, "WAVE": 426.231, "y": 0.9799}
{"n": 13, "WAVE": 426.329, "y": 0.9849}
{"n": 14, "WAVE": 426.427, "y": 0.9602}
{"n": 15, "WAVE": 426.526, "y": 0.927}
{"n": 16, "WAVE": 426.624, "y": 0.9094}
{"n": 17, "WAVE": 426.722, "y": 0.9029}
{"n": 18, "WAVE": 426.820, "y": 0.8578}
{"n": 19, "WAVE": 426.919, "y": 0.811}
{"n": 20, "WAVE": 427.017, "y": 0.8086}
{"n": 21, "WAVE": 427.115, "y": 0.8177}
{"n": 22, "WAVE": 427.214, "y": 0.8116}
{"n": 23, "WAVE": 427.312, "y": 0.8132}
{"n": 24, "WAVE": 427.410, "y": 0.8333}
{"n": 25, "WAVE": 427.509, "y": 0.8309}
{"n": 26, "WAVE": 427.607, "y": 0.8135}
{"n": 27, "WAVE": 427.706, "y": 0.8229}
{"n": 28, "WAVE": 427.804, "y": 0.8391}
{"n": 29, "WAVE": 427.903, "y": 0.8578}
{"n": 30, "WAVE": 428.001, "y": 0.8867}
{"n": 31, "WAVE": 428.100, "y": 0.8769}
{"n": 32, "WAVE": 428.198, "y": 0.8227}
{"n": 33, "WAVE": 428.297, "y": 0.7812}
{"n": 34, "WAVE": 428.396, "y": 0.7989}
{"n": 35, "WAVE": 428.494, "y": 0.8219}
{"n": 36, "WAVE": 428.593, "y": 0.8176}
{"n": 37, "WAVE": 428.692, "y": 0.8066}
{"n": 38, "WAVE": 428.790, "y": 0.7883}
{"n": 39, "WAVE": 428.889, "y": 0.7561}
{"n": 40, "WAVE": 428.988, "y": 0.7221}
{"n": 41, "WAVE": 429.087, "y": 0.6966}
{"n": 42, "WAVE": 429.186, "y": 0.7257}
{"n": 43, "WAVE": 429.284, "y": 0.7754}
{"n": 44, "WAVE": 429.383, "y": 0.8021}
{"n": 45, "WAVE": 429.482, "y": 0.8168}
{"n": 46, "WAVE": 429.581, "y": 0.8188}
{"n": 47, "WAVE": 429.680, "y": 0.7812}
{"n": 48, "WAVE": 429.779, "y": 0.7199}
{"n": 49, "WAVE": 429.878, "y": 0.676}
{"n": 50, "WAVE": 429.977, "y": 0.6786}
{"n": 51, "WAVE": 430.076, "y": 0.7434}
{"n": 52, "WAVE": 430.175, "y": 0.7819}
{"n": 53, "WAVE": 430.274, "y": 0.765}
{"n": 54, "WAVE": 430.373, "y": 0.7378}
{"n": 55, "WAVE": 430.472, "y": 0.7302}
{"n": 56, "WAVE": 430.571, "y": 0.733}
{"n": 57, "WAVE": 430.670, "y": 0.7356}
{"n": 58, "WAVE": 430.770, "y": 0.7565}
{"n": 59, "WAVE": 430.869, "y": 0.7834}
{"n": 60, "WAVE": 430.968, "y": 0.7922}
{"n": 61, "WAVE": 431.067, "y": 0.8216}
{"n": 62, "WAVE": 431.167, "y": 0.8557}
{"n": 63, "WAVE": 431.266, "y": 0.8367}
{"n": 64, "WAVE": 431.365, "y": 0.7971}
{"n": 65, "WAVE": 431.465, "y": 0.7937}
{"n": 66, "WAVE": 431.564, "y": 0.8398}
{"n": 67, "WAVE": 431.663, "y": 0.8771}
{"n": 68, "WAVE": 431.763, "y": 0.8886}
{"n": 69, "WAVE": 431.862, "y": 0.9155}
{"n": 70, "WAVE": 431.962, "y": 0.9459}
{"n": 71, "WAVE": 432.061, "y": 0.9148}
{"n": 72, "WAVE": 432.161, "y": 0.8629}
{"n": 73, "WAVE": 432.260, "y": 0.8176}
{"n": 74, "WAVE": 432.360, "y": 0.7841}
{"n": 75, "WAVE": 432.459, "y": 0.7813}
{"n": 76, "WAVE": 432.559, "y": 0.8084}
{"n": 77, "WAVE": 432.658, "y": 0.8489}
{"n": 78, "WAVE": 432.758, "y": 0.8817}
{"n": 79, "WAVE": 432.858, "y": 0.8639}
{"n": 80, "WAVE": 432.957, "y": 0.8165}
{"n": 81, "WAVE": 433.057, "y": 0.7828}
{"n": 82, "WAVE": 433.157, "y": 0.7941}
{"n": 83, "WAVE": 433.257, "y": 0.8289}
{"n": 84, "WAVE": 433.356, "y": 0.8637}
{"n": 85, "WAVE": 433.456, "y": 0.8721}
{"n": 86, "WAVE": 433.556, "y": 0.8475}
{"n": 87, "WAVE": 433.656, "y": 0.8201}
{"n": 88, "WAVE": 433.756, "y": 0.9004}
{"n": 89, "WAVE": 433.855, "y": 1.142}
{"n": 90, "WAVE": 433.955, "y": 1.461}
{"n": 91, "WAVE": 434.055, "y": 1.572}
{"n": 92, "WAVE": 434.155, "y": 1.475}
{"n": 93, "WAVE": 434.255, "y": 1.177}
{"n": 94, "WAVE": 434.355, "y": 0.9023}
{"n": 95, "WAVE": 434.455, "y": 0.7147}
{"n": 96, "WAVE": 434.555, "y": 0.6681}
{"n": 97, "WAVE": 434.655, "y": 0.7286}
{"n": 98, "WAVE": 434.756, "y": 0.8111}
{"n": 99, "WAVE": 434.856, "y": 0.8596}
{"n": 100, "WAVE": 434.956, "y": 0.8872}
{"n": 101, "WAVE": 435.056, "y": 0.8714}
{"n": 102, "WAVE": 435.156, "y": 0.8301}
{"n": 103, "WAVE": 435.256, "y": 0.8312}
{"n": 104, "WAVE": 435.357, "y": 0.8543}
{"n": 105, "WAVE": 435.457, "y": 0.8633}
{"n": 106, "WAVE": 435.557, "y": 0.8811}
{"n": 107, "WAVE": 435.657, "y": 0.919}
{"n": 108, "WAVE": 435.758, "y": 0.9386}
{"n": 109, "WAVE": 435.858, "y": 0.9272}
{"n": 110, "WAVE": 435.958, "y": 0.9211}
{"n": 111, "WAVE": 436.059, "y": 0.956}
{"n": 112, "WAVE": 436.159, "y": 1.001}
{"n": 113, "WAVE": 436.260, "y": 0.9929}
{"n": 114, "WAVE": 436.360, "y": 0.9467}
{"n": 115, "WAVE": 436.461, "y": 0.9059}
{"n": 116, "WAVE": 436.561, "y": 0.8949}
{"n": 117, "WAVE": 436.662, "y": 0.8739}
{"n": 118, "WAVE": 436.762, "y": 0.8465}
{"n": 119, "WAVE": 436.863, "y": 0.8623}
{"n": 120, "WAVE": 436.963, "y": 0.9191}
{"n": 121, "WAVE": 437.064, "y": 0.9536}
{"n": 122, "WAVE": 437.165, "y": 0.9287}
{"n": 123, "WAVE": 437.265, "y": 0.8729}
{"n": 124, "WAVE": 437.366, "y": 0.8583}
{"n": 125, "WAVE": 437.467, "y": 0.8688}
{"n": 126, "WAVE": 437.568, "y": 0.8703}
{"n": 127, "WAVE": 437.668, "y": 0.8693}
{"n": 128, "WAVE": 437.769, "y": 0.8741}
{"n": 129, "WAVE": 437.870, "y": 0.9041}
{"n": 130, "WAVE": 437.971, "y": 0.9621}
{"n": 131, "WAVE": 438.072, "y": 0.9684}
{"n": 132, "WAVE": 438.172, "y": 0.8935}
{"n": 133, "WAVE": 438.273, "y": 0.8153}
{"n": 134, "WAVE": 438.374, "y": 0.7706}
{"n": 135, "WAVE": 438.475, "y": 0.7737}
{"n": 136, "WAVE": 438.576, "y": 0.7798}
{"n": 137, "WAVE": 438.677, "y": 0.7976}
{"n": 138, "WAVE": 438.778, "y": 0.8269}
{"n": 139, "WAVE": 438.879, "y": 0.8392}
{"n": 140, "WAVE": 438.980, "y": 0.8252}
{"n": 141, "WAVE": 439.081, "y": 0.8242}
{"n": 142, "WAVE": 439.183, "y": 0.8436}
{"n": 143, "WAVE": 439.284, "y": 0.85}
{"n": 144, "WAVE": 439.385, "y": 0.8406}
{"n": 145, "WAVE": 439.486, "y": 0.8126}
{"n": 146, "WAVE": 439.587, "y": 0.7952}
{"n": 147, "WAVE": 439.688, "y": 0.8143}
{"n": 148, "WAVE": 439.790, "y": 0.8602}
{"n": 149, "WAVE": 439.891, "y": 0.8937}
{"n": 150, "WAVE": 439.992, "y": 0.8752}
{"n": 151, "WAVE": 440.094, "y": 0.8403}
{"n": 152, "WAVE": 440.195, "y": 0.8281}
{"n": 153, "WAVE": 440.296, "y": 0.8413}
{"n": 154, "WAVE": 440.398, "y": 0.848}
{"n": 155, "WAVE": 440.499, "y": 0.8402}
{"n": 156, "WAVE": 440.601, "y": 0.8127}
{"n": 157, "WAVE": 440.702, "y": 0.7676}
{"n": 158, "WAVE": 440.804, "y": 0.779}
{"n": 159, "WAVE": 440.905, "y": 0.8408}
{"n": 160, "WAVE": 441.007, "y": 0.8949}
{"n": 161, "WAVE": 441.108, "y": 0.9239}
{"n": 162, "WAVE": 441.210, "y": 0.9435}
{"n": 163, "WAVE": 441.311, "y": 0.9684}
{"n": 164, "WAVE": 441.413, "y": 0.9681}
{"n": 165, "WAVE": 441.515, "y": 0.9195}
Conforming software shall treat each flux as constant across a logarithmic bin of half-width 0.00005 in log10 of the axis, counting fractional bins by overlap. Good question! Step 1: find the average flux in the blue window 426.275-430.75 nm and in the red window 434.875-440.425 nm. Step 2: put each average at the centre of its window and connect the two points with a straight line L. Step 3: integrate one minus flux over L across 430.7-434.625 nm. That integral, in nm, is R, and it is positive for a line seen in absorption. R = -0.30 nm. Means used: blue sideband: 0.804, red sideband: 0.872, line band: 0.899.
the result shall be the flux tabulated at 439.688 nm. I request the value 0.8143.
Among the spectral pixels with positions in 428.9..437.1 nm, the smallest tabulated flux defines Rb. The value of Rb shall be 0.6681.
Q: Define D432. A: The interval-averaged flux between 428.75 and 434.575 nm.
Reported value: 0.85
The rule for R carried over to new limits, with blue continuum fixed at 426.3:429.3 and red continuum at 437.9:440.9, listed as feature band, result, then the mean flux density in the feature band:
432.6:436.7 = -0.46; 0.925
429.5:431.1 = 0.15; 0.754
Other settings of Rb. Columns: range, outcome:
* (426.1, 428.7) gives 0.7812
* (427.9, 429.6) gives 0.6966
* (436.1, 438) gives 0.8465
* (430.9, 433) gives 0.7813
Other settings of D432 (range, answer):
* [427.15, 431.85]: 0.794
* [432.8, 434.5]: 0.991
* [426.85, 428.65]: 0.826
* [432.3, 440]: 0.891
